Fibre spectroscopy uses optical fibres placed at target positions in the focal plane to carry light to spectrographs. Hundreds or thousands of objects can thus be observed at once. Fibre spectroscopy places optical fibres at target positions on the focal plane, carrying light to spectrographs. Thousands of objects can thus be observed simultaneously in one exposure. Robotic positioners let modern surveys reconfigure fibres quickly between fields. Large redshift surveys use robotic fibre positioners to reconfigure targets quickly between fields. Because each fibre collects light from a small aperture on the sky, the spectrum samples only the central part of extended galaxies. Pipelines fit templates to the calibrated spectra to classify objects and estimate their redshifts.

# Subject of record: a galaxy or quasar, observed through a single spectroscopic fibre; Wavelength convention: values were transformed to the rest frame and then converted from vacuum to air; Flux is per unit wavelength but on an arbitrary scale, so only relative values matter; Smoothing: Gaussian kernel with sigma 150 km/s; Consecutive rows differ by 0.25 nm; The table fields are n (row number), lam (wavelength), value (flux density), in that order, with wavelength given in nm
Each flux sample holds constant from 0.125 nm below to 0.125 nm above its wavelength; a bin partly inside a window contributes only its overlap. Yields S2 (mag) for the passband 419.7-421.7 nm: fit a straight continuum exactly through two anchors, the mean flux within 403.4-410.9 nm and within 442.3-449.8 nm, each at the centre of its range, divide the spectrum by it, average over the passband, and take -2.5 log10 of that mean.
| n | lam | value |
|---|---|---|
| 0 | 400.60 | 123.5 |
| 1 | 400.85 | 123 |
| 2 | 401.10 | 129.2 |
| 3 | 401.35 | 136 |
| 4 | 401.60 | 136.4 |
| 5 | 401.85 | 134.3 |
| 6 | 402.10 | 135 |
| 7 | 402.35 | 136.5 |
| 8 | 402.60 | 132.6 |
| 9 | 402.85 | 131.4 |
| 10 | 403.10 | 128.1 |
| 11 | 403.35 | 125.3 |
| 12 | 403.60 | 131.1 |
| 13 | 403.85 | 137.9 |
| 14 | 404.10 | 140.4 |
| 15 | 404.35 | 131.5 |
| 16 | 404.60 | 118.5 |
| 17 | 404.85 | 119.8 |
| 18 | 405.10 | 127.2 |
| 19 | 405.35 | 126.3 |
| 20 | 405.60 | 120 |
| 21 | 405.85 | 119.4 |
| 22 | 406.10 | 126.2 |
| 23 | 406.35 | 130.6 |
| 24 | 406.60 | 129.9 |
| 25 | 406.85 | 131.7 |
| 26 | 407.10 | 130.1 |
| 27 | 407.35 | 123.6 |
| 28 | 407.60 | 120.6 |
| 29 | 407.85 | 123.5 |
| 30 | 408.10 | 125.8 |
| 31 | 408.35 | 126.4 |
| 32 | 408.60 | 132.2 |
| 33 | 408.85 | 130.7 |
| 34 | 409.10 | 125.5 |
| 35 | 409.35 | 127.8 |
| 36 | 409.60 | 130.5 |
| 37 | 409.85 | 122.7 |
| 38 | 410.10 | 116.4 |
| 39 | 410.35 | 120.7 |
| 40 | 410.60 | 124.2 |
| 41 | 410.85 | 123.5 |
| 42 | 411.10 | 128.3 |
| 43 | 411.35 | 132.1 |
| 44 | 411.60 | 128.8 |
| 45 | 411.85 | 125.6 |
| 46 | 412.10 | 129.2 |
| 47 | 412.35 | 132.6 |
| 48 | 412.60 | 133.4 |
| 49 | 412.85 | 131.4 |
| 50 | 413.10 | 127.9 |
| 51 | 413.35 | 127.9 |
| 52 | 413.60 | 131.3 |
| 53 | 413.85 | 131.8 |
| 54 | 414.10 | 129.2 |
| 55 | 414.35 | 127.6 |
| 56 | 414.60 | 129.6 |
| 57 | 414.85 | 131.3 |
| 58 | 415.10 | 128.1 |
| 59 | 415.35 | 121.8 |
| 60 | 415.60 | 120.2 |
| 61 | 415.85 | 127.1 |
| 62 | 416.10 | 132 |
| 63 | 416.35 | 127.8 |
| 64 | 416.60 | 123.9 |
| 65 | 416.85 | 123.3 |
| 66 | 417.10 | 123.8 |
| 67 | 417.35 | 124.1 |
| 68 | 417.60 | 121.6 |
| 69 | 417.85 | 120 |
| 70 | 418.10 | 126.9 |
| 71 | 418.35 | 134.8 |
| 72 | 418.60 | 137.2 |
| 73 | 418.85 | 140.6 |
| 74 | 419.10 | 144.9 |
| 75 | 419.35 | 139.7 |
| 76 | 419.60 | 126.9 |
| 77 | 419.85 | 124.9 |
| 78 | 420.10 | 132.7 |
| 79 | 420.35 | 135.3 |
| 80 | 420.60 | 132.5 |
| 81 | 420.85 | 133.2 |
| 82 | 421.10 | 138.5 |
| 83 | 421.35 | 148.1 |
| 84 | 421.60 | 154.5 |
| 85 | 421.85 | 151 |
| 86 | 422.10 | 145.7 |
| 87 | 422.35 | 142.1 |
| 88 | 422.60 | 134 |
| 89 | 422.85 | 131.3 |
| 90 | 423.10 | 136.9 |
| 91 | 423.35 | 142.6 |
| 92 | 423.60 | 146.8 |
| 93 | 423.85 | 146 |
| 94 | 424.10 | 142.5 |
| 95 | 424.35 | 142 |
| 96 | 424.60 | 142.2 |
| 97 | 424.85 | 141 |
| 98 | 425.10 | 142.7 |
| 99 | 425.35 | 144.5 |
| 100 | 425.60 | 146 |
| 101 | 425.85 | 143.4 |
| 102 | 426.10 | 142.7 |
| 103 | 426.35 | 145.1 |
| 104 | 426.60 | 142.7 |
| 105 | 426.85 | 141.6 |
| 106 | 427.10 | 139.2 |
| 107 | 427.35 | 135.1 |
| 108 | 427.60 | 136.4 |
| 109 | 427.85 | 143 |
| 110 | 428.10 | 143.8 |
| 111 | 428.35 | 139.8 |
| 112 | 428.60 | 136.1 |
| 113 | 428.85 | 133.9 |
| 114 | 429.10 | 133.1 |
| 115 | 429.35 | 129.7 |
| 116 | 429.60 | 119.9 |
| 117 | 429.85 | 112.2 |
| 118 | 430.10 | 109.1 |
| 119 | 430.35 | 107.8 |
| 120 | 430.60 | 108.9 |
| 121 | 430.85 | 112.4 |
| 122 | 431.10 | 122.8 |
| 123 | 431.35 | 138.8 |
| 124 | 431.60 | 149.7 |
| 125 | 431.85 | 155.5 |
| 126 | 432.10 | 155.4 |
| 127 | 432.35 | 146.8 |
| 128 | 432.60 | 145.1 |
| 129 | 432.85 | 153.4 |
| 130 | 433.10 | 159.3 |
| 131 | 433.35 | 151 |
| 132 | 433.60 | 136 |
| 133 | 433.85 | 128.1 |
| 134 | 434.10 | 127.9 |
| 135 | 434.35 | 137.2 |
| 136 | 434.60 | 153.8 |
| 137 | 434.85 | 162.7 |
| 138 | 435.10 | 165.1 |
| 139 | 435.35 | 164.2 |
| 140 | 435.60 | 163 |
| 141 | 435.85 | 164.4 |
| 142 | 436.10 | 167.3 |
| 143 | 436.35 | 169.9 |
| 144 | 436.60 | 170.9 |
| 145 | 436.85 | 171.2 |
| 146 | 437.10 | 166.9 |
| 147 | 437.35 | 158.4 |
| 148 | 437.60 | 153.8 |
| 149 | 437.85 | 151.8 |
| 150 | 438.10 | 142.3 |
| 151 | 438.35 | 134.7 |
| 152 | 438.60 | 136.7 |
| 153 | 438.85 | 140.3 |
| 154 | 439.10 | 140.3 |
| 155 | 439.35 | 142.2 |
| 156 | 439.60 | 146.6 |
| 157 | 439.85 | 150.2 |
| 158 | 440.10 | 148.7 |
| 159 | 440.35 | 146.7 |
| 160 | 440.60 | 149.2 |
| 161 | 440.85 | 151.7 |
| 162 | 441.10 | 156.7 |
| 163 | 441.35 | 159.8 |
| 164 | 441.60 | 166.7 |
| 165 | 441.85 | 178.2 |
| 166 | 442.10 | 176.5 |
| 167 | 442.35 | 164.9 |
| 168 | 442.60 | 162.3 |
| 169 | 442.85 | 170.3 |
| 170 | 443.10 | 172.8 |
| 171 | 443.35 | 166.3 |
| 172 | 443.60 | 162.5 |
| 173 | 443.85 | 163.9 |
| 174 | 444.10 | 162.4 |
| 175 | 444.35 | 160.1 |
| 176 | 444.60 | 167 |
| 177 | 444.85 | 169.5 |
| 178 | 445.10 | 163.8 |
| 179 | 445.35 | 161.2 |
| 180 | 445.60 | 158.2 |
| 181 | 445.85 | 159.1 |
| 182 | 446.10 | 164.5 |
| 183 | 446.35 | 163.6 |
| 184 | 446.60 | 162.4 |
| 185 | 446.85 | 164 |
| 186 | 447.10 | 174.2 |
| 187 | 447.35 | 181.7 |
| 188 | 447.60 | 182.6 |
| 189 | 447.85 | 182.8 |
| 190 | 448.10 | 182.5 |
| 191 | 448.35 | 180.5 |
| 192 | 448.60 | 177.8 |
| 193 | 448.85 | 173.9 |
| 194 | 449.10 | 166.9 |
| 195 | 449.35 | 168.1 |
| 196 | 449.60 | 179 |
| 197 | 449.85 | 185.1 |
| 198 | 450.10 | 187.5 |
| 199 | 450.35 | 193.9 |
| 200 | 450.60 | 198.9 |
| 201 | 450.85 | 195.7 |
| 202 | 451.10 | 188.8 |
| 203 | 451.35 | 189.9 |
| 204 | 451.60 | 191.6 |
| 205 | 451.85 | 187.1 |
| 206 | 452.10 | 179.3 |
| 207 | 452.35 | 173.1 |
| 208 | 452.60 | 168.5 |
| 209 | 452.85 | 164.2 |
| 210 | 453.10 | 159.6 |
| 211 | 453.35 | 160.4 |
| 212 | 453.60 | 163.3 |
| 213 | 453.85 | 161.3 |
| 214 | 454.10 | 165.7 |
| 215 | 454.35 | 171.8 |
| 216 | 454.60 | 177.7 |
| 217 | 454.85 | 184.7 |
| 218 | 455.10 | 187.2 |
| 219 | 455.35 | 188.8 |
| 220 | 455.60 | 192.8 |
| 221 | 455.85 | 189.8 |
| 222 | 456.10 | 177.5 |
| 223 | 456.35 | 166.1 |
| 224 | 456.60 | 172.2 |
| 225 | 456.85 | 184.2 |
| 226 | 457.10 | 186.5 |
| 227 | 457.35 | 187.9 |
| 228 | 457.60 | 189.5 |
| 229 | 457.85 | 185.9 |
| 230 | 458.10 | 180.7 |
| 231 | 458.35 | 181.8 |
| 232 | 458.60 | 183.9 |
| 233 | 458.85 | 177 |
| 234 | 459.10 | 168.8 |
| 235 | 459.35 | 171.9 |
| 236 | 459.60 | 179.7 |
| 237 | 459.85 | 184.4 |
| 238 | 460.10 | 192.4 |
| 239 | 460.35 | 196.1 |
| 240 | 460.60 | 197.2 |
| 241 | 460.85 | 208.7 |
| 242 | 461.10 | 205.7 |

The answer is 0.033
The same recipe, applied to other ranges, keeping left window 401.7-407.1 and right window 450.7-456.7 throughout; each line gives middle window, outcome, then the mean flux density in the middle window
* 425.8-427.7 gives 0.08 mag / 141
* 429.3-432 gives 0.24 mag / 124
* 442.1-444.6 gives 0.01 mag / 166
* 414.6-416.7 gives 0.11 mag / 127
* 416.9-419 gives 0.11 mag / 129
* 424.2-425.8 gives 0.05 mag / 143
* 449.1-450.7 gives -0.06 mag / 184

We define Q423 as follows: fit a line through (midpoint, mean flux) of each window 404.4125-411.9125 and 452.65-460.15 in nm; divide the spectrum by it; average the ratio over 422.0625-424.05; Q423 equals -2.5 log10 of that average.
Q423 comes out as 0.01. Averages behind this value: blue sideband 126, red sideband 178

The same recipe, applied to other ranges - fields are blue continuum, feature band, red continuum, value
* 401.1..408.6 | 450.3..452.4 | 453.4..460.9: -0.081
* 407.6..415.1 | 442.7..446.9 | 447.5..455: 0.037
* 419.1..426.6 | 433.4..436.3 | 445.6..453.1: 0.036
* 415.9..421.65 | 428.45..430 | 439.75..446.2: 0.141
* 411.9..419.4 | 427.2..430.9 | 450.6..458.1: 0.154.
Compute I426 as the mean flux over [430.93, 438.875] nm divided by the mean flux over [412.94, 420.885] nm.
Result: 1.17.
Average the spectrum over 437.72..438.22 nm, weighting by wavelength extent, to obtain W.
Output 147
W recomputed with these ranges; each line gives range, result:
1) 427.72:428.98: 139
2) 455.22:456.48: 183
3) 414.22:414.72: 129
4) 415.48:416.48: 127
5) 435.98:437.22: 169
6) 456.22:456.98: 174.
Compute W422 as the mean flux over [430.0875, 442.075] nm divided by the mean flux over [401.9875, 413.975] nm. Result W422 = 1.16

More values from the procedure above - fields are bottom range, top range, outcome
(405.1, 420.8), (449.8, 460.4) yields 1.41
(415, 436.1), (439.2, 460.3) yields 1.25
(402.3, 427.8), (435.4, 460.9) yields 1.29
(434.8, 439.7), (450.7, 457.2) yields 1.14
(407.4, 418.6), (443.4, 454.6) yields 1.36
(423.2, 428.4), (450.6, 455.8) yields 1.25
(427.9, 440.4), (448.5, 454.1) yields 1.23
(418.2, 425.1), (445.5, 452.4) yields 1.28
